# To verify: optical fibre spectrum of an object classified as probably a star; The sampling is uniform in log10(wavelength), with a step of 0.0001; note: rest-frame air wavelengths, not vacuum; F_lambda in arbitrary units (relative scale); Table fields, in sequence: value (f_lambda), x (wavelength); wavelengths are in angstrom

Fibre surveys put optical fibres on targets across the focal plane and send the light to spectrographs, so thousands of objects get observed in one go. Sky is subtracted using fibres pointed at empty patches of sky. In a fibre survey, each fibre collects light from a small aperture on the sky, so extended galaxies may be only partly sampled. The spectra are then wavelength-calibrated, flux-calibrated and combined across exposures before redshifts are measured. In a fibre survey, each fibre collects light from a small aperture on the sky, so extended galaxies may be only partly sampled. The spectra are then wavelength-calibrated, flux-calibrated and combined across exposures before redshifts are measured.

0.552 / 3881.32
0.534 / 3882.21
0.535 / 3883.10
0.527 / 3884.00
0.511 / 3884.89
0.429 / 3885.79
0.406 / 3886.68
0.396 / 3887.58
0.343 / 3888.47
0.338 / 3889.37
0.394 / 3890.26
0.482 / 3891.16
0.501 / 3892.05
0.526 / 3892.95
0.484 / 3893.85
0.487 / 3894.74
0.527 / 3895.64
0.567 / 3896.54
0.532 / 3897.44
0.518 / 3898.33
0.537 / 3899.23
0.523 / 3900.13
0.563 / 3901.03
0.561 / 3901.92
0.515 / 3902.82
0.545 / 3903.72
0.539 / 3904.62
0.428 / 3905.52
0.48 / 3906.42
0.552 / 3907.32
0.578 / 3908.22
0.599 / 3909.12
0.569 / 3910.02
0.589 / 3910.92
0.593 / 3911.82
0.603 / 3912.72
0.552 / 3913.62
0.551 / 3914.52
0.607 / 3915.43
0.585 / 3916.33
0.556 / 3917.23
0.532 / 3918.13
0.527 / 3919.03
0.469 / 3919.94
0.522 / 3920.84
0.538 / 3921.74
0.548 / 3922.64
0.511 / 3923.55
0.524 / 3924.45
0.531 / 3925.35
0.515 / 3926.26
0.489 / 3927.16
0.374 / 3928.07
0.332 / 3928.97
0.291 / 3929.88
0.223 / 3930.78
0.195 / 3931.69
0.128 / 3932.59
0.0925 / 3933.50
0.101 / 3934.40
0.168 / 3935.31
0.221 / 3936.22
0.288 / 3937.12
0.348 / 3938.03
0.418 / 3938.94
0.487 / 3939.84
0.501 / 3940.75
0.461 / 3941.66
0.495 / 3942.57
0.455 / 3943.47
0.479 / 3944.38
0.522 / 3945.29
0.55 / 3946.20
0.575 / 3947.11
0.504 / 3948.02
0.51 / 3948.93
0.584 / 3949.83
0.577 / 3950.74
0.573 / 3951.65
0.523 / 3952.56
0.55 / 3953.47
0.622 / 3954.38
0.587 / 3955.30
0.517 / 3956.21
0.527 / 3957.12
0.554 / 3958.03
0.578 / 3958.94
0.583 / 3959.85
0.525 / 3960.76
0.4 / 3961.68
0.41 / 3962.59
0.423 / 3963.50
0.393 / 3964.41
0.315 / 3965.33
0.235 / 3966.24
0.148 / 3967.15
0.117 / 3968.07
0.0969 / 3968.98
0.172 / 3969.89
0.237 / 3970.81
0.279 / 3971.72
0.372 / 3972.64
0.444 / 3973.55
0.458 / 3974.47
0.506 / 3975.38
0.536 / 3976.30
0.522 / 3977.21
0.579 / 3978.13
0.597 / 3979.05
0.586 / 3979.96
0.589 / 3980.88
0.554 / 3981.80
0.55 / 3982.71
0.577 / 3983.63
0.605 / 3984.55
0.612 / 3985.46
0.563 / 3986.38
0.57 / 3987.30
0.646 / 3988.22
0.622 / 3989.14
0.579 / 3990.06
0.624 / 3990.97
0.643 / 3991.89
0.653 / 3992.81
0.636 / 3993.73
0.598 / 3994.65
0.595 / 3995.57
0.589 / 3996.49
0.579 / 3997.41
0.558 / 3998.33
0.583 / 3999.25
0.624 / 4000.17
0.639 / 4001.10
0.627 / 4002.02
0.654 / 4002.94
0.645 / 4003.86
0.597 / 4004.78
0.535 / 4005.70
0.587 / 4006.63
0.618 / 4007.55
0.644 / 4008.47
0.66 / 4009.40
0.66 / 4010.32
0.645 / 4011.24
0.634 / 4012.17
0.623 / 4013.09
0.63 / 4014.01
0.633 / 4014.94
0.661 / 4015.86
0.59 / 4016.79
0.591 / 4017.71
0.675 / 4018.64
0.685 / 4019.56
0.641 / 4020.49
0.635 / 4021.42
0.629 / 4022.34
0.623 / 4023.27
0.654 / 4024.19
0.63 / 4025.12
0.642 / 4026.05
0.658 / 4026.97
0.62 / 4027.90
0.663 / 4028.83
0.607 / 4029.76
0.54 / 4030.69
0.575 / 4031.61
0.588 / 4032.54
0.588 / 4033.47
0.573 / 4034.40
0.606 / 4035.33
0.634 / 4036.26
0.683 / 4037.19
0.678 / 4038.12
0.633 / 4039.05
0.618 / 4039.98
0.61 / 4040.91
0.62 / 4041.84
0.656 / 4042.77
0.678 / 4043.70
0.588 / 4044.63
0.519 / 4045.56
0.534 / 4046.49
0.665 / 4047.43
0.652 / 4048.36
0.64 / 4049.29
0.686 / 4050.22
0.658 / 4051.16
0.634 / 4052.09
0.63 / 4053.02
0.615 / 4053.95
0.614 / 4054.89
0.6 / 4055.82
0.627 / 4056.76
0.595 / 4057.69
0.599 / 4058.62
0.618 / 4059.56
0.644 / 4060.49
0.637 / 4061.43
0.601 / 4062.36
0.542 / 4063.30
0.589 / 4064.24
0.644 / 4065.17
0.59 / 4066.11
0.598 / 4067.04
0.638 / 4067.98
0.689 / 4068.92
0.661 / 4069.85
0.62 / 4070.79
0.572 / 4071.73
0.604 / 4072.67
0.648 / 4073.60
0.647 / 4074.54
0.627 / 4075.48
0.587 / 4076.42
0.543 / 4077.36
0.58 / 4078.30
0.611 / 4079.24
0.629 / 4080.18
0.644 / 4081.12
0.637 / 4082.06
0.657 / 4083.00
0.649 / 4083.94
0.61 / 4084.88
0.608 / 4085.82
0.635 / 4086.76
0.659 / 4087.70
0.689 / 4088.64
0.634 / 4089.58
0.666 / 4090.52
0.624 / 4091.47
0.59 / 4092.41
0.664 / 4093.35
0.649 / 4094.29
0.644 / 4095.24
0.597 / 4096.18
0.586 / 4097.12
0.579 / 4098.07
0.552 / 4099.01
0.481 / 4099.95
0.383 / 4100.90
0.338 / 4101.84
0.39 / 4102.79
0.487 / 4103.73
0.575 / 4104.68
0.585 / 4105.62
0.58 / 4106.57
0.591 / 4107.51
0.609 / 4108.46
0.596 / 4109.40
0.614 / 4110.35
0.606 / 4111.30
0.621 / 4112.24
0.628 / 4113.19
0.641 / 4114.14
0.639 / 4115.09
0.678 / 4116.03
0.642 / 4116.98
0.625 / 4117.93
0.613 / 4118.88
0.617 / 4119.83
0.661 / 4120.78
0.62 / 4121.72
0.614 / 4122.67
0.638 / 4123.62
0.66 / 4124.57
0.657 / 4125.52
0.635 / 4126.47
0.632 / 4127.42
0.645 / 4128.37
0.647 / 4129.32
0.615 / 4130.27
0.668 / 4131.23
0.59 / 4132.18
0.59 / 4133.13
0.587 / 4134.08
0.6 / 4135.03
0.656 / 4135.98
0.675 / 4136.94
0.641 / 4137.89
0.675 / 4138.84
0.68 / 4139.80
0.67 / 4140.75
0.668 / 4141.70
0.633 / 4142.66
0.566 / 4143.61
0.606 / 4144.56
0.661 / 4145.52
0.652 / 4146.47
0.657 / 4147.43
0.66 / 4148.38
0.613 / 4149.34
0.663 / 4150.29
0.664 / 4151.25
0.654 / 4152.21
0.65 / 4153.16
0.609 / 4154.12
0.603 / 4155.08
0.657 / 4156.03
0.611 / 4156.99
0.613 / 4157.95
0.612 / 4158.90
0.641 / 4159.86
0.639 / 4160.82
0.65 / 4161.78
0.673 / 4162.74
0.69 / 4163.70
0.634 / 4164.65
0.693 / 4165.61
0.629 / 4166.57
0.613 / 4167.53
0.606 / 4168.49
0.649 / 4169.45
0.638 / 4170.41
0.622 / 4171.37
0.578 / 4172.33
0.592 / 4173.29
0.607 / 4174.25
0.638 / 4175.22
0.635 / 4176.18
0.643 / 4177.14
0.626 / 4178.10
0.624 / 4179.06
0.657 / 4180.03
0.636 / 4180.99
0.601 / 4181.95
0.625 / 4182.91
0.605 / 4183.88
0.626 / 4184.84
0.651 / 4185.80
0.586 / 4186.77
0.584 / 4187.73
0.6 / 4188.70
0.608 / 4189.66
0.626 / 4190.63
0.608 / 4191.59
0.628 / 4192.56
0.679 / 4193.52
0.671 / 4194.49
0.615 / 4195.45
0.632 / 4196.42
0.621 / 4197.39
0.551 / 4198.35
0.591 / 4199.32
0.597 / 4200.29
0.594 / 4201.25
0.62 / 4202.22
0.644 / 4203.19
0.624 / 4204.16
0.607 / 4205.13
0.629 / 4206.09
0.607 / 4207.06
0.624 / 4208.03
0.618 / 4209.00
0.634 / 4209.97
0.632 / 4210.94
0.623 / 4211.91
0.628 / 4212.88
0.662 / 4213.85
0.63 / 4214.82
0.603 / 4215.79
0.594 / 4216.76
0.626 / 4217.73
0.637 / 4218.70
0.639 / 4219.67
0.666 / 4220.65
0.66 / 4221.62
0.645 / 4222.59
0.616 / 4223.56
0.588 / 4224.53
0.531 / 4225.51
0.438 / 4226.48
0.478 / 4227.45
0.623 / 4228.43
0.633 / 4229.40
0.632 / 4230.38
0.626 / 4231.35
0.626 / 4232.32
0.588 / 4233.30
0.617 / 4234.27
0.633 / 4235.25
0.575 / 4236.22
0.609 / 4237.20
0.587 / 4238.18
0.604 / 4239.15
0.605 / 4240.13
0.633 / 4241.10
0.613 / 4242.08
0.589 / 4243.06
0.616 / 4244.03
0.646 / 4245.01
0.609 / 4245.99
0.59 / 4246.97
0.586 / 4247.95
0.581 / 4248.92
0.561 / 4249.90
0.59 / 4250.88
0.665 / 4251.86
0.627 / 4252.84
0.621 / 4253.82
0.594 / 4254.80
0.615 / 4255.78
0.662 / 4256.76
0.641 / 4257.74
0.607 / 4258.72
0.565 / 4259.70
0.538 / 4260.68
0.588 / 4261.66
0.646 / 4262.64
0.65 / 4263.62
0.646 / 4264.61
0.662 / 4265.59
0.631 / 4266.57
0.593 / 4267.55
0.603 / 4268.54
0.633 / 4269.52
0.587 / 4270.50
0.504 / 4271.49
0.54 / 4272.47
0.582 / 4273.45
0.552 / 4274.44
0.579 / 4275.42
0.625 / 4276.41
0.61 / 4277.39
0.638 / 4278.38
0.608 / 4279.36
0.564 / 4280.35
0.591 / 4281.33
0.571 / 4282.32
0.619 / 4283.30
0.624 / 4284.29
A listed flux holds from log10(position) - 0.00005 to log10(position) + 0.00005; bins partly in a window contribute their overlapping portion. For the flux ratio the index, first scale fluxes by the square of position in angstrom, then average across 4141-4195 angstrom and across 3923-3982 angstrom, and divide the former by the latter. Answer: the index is 1.7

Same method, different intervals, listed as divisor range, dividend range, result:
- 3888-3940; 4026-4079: 1.44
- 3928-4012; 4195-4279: 1.42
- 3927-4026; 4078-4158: 1.30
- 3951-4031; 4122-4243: 1.24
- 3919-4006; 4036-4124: 1.35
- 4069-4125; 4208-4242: 1.07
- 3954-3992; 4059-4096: 1.38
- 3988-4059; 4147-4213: 1.09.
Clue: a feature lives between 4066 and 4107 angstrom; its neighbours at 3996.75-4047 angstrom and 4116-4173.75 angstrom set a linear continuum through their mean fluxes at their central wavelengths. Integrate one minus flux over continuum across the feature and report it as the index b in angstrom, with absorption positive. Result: 2.1 angstrom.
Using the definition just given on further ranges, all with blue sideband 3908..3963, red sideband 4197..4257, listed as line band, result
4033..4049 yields -2.97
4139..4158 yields -2.24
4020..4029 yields -2.16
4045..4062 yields -2.94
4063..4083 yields -2.90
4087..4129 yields -3.56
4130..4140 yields -1.17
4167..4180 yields -0.83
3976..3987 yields -1.73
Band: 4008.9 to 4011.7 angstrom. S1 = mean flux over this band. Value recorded 0.655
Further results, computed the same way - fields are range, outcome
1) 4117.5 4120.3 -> 0.618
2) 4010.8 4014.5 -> 0.632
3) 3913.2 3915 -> 0.55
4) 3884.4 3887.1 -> 0.451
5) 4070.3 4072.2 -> 0.595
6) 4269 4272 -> 0.575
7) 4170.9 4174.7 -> 0.6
